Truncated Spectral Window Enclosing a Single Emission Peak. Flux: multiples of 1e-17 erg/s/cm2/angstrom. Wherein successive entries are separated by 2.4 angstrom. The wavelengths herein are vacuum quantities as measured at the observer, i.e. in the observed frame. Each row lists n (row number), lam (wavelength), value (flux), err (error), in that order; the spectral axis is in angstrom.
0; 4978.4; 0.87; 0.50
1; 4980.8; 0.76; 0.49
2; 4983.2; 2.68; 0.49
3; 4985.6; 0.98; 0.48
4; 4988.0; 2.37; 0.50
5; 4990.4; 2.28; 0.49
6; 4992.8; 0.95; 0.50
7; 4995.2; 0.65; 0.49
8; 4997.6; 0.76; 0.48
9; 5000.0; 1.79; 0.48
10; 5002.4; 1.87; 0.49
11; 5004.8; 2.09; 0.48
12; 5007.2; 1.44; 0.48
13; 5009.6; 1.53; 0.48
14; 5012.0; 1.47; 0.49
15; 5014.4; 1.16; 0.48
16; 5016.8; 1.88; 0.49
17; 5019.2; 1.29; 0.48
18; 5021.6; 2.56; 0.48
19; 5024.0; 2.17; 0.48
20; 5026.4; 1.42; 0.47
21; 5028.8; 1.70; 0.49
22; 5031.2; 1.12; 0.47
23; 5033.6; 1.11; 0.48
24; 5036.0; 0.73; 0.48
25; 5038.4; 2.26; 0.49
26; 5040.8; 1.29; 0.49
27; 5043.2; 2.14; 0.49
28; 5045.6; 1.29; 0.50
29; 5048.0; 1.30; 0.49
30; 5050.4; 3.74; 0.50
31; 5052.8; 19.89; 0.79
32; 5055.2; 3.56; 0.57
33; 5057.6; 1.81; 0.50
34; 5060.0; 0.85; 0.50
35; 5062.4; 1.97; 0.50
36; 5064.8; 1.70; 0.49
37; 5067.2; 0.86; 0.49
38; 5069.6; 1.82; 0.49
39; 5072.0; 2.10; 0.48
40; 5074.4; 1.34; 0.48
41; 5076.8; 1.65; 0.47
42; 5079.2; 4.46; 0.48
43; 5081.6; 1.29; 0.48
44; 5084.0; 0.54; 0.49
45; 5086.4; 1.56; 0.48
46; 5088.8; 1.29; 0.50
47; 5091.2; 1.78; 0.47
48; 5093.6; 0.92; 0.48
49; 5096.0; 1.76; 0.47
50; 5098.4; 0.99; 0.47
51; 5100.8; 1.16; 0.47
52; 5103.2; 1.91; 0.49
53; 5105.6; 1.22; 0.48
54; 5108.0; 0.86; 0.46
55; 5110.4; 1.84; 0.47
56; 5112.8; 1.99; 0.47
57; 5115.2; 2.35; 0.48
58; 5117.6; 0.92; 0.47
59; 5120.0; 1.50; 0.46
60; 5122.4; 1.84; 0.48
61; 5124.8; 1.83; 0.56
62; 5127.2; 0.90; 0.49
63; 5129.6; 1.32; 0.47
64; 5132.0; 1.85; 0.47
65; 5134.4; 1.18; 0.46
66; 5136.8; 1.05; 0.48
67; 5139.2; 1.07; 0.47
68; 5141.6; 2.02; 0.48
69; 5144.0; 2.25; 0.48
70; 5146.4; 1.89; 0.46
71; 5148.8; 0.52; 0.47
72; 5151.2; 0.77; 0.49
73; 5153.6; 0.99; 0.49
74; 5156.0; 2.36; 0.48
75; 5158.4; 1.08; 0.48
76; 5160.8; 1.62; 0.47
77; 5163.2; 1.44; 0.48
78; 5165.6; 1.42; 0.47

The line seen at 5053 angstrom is H-gamma 4340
